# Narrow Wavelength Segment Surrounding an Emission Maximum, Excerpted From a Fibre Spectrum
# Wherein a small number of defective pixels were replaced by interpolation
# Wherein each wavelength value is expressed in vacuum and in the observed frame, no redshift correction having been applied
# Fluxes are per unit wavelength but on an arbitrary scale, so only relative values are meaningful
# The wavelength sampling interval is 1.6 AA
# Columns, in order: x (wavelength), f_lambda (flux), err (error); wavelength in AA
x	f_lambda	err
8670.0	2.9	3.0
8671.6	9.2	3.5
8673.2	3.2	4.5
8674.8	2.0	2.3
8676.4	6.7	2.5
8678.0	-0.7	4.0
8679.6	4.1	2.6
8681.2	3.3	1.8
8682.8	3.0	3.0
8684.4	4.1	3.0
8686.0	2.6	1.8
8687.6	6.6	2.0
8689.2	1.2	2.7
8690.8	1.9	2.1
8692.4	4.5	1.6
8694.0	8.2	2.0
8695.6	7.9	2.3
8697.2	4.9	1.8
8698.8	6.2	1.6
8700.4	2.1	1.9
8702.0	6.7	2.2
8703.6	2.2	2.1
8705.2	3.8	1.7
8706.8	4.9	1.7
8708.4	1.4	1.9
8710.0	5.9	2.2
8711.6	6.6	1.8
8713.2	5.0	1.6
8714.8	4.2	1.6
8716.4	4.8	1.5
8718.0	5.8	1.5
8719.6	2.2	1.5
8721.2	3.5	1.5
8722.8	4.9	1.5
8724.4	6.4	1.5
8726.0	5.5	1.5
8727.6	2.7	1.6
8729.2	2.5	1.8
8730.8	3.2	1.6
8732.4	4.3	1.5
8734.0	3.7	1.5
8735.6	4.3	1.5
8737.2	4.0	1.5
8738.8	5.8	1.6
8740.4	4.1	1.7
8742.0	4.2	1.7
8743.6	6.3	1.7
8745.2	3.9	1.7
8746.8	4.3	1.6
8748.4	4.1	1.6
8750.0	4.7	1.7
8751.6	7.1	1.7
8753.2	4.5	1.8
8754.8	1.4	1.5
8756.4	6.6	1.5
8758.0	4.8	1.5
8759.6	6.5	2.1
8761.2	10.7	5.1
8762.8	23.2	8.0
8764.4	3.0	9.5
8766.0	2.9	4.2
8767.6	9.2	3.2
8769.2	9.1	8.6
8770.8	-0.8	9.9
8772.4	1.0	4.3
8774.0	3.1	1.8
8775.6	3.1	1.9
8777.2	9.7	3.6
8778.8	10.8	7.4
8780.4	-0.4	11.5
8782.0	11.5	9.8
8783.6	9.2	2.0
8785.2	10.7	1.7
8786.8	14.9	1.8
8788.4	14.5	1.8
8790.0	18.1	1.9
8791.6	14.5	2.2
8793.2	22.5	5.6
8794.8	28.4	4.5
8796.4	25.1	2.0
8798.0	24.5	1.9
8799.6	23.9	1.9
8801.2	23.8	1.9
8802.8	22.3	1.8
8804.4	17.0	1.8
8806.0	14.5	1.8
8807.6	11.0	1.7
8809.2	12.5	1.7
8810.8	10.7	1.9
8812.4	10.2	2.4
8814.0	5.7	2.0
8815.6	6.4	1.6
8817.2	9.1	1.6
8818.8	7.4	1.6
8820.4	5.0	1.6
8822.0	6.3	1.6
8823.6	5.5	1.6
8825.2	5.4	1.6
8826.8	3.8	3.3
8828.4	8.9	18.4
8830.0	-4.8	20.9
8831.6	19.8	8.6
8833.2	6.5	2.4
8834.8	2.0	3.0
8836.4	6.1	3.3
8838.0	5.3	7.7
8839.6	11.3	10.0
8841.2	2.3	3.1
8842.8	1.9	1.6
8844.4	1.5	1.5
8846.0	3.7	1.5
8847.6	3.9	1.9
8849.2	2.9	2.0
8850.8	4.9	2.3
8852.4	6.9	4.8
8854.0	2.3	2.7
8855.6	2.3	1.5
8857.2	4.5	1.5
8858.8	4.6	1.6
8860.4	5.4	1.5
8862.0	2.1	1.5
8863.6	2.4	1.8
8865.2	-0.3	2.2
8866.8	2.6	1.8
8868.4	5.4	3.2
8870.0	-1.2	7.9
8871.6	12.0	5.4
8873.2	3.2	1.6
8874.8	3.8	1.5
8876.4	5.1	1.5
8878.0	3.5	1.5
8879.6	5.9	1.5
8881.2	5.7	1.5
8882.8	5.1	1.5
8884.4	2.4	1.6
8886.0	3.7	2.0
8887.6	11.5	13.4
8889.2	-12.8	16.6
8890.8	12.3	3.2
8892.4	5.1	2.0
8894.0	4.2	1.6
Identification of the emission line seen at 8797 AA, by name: [O II]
